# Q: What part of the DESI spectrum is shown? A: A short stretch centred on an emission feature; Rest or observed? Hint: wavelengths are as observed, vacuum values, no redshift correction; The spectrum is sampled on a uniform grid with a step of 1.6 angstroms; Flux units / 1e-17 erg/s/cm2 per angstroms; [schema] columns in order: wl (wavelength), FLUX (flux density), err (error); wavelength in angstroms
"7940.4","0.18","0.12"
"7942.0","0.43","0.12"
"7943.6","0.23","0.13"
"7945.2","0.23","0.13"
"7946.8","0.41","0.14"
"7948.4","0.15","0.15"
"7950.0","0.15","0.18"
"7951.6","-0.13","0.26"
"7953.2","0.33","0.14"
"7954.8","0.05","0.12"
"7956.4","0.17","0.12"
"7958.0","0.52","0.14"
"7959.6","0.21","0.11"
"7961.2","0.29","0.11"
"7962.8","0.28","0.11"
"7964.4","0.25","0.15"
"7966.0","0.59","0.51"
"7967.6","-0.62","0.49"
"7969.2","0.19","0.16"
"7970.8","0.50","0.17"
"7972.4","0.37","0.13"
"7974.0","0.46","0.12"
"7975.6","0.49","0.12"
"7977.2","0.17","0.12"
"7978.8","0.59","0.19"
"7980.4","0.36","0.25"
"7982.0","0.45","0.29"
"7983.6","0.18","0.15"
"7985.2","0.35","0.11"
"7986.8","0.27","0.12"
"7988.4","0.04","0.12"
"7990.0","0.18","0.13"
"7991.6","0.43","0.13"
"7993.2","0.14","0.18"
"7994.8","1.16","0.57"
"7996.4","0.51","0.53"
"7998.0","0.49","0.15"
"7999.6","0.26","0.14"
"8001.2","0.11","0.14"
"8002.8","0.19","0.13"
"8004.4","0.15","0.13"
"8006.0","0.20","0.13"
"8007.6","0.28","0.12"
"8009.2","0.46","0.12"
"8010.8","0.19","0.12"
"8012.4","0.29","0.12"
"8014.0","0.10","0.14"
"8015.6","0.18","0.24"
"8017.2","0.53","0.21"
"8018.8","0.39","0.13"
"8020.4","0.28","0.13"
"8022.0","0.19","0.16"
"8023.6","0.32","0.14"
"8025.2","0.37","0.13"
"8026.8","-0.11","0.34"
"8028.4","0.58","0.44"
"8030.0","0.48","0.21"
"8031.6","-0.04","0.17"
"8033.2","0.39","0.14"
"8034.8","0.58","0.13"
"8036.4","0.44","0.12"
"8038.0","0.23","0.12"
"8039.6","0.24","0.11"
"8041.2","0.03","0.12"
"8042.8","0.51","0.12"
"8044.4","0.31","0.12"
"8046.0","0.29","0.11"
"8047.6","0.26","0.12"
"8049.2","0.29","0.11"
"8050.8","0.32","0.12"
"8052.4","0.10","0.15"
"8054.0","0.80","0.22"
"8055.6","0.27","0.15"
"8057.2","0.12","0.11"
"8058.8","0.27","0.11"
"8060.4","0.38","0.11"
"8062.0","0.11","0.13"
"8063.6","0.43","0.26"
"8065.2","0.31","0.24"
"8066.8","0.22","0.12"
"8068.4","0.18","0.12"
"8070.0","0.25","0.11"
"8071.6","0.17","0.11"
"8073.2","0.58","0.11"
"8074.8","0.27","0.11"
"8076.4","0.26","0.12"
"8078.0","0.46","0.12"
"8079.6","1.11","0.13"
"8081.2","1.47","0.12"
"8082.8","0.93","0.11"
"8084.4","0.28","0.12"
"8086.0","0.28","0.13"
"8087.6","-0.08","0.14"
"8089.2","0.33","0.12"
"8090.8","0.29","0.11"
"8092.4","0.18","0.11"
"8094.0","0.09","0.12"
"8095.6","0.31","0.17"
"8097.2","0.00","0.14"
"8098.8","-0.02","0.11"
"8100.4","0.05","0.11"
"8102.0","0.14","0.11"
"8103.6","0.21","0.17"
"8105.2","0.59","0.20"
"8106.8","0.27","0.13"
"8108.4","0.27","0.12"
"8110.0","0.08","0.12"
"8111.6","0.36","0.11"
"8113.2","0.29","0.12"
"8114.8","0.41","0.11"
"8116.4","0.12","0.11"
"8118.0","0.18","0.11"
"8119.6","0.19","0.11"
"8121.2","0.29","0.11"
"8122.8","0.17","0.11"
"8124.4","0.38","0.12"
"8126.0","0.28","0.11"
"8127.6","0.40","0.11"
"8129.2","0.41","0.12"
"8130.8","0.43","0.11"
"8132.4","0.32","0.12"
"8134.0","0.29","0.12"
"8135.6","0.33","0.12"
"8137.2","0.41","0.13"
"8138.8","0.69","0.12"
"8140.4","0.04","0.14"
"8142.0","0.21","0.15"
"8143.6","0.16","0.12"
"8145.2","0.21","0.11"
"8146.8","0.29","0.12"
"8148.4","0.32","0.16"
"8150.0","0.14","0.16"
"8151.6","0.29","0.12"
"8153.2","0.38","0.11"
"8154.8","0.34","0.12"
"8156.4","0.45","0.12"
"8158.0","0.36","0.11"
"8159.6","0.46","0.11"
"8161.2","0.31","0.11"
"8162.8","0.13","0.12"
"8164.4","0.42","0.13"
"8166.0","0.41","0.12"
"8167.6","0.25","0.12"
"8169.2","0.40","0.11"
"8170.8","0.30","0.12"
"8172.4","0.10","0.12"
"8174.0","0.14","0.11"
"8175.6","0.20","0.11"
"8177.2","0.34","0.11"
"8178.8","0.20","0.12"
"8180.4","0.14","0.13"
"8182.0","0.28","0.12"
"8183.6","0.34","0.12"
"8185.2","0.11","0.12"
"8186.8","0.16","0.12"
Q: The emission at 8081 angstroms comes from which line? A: H-gamma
